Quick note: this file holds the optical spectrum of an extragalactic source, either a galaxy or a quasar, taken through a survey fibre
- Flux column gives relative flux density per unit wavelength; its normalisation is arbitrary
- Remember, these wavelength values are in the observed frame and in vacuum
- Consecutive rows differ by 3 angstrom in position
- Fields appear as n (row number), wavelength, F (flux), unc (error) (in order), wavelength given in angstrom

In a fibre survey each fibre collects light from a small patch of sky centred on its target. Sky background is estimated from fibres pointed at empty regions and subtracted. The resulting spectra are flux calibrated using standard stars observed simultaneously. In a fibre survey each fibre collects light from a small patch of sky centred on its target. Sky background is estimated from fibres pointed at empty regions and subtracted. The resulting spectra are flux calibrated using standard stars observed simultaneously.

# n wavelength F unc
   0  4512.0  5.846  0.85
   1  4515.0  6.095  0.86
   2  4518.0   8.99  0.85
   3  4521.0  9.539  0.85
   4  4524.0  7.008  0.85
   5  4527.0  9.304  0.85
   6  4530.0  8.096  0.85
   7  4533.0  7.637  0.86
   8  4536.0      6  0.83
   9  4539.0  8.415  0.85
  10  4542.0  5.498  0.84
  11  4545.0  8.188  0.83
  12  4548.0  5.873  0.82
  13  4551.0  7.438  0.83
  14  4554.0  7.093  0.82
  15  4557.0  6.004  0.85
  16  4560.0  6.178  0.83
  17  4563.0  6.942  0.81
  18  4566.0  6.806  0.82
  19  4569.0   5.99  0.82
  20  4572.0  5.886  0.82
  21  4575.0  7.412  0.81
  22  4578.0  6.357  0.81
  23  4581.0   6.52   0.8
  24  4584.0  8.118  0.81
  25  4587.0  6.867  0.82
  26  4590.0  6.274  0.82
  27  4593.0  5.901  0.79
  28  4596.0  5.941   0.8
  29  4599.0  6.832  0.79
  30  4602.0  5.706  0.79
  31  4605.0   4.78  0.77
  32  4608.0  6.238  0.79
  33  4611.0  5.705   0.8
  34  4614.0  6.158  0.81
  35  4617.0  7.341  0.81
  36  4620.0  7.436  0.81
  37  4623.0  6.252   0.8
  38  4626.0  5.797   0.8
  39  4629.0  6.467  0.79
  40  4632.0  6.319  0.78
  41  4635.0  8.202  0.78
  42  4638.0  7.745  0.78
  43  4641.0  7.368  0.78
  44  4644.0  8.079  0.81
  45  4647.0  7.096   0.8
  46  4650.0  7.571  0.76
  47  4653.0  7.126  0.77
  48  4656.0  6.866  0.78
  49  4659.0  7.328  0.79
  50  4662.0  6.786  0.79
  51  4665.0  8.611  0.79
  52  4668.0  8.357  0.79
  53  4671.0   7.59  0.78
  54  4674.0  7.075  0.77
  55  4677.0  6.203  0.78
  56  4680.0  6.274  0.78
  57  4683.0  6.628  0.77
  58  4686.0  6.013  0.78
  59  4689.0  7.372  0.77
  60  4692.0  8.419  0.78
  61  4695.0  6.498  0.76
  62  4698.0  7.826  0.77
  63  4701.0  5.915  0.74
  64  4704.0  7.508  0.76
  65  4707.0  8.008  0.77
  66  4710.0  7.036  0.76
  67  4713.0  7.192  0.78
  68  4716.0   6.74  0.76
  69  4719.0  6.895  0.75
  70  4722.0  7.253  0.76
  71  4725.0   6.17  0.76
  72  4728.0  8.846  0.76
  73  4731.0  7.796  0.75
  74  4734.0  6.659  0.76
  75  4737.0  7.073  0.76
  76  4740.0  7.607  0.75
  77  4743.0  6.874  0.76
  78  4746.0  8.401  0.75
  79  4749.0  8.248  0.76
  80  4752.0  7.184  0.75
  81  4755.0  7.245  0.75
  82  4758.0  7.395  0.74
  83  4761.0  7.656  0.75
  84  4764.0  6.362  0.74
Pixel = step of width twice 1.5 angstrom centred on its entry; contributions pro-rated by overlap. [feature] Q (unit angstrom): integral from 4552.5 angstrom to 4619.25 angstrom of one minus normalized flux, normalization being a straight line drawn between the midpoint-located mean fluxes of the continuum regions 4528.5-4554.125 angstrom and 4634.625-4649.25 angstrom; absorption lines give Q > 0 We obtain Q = 8.53 angstrom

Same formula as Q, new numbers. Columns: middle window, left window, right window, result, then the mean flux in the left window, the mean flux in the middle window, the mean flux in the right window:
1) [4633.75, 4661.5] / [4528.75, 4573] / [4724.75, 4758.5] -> -1.1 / 6.81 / 7.46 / 7.51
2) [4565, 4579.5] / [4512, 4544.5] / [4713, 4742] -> 2.0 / 7.59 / 6.48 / 7.22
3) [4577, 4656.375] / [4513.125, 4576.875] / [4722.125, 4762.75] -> 6.1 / 7.15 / 6.71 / 7.46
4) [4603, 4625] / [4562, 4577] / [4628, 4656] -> 2.5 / 6.59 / 6.25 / 7.32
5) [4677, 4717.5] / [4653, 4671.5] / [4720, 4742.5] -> 2.3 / 7.55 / 7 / 7.31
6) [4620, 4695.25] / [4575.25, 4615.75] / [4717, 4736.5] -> -4.4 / 6.3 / 7.14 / 7.25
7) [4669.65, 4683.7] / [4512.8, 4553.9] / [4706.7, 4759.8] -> 1.2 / 7.5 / 6.75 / 7.36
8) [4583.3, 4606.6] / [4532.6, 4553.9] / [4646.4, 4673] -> 3.1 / 6.98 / 6.24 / 7.49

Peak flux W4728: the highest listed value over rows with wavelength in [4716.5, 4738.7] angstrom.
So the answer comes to 8.846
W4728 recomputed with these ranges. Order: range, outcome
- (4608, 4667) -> 8.611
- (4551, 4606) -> 8.118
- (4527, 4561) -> 9.304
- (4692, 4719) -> 8.419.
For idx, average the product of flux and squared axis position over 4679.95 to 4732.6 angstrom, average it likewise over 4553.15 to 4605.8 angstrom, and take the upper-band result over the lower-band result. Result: 1.2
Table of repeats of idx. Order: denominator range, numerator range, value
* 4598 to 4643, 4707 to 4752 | 1.17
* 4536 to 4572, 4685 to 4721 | 1.14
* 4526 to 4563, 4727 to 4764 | 1.15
